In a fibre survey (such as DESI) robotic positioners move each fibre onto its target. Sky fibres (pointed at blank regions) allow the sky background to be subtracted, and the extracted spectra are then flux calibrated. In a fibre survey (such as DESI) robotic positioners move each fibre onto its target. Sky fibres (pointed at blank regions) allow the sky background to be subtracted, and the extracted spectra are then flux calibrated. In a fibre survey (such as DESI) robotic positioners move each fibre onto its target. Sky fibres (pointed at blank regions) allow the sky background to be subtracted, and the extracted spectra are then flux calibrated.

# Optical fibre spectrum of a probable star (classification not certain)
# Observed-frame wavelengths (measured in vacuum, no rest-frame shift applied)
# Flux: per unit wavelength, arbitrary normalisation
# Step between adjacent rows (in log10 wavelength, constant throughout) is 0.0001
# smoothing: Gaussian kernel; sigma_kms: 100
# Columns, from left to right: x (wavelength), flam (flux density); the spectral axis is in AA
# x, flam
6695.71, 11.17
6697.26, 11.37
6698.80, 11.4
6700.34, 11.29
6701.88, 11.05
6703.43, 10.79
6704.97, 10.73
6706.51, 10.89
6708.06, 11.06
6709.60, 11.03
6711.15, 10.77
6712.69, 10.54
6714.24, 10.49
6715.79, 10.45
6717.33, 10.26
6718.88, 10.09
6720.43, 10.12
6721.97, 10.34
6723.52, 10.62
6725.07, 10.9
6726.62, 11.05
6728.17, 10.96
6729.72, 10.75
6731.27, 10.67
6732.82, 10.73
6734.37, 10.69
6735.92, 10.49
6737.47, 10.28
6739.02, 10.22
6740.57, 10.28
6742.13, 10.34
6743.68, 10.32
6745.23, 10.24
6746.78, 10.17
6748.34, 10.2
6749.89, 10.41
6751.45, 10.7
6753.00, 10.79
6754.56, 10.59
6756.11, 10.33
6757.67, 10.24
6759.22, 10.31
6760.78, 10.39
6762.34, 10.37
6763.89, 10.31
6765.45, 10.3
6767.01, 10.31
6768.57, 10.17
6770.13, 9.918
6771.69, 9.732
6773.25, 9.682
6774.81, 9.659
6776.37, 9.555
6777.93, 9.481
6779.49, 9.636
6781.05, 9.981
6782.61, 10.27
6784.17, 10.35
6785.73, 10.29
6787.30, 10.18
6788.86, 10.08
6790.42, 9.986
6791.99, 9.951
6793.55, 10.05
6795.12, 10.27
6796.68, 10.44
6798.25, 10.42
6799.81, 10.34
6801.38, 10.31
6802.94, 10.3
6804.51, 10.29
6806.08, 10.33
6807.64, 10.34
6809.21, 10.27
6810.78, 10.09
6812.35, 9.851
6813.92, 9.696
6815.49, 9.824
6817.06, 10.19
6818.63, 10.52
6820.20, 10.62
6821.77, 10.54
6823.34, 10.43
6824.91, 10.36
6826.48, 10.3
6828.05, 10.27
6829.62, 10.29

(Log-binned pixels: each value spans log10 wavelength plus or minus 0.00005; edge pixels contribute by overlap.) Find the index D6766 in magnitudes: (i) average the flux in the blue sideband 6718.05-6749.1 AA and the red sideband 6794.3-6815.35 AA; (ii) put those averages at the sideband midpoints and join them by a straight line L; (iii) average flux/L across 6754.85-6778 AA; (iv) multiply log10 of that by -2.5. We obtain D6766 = 0.029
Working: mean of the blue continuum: 10.5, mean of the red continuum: 10.2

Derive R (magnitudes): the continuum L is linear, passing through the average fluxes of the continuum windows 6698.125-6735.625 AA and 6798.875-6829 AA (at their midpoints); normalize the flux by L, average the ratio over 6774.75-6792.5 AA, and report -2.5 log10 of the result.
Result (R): 0.05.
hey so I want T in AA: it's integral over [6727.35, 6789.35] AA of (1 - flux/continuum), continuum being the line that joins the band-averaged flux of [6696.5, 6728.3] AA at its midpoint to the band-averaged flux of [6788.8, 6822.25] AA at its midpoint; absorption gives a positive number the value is 1.4 AA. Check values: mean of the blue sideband 10.8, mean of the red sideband 10.2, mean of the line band 10.3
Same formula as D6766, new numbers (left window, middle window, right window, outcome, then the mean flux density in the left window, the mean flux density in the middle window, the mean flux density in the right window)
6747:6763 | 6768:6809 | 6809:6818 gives 0.01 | 10.4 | 10.1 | 9.97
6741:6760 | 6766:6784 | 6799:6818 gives 0.04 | 10.4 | 9.88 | 10.2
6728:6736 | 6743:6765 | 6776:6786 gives 0.00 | 10.7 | 10.4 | 9.94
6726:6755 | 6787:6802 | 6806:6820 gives 0.00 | 10.5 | 10.2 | 10.1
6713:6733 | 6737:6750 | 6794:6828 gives 0.02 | 10.6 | 10.3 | 10.3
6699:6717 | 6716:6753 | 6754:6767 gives 0.01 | 10.8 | 10.5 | 10.4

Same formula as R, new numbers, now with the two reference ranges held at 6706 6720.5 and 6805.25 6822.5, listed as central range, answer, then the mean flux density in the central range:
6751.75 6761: 0.00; 10.5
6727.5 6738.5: -0.01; 10.6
